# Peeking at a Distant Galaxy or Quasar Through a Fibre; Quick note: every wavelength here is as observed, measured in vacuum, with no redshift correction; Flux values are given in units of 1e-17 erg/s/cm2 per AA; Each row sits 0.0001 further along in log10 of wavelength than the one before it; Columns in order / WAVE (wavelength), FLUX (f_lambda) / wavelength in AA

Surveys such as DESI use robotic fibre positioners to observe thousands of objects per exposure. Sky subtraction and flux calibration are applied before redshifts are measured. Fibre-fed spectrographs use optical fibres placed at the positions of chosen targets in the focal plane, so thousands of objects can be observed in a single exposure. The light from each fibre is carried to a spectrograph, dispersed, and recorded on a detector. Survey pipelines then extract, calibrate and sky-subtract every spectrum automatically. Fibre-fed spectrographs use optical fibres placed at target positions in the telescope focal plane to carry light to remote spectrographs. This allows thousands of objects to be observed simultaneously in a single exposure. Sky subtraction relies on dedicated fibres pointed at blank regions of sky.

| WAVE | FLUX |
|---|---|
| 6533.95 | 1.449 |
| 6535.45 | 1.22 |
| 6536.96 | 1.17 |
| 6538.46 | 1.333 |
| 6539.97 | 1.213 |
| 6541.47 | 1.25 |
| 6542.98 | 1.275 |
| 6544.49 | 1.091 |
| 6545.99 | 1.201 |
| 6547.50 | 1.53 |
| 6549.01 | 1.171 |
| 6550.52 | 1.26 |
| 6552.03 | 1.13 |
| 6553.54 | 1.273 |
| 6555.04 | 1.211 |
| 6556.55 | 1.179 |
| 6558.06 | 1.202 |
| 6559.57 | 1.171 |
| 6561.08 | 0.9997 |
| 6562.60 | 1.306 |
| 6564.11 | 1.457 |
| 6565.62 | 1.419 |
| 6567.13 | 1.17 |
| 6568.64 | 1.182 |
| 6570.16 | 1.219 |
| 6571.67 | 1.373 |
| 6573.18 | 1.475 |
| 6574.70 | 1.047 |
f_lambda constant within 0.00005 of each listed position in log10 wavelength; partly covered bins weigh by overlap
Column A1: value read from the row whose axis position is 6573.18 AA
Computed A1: 1.475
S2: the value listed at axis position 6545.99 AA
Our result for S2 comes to 1.201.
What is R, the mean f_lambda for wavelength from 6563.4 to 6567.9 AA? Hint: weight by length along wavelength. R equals 1.35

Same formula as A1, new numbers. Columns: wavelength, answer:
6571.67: 1.373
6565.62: 1.419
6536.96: 1.17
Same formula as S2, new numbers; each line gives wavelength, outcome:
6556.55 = 1.179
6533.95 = 1.449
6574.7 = 1.047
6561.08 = 0.9997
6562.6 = 1.306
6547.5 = 1.53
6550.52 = 1.26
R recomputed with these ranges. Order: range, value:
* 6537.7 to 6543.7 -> 1.27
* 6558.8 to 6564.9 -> 1.23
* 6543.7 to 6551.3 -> 1.25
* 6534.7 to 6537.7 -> 1.19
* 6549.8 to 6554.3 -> 1.22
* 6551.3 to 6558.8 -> 1.2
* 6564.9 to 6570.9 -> 1.25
